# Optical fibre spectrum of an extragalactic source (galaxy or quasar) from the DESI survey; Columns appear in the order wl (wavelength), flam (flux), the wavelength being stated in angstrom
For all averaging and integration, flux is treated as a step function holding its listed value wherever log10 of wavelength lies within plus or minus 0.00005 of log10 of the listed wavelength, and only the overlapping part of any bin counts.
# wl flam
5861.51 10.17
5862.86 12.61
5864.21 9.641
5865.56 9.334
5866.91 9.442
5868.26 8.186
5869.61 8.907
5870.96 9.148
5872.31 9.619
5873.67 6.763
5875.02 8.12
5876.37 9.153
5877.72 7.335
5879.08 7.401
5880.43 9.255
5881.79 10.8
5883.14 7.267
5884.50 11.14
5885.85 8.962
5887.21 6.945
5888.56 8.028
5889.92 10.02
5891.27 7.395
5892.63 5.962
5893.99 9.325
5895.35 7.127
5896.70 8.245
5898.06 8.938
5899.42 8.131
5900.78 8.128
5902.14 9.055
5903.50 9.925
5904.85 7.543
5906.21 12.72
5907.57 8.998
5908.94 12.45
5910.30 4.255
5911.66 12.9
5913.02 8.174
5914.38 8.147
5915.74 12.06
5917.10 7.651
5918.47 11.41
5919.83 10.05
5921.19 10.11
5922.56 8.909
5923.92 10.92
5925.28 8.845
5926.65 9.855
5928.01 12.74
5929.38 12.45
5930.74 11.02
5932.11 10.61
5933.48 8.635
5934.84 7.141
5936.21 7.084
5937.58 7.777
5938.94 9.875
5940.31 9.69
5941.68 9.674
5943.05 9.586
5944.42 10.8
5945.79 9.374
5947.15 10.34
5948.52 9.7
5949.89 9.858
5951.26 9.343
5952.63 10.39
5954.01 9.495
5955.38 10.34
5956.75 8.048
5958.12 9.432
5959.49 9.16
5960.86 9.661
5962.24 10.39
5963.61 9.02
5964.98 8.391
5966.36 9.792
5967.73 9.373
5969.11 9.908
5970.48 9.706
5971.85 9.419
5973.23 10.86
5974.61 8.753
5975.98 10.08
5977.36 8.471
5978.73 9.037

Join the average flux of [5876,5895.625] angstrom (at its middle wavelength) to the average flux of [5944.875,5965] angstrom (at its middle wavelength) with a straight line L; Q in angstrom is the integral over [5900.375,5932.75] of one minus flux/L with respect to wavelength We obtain -3.7 angstrom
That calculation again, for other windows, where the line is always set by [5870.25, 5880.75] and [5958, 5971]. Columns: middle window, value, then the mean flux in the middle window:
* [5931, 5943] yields 0.3 angstrom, 8.92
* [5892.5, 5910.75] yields -0.2 angstrom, 8.76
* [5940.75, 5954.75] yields -0.9 angstrom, 9.85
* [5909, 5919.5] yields -0.7 angstrom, 9.45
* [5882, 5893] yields 0.1 angstrom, 8.39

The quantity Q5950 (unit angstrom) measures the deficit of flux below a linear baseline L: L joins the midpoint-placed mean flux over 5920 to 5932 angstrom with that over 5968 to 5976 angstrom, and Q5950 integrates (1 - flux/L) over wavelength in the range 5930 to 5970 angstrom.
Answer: 2.7 angstrom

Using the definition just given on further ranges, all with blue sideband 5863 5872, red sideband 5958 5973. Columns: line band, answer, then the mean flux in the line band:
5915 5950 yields -1.43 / 9.85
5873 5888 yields 1.45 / 8.47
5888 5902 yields 1.83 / 8.16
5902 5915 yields -0.03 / 9.44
